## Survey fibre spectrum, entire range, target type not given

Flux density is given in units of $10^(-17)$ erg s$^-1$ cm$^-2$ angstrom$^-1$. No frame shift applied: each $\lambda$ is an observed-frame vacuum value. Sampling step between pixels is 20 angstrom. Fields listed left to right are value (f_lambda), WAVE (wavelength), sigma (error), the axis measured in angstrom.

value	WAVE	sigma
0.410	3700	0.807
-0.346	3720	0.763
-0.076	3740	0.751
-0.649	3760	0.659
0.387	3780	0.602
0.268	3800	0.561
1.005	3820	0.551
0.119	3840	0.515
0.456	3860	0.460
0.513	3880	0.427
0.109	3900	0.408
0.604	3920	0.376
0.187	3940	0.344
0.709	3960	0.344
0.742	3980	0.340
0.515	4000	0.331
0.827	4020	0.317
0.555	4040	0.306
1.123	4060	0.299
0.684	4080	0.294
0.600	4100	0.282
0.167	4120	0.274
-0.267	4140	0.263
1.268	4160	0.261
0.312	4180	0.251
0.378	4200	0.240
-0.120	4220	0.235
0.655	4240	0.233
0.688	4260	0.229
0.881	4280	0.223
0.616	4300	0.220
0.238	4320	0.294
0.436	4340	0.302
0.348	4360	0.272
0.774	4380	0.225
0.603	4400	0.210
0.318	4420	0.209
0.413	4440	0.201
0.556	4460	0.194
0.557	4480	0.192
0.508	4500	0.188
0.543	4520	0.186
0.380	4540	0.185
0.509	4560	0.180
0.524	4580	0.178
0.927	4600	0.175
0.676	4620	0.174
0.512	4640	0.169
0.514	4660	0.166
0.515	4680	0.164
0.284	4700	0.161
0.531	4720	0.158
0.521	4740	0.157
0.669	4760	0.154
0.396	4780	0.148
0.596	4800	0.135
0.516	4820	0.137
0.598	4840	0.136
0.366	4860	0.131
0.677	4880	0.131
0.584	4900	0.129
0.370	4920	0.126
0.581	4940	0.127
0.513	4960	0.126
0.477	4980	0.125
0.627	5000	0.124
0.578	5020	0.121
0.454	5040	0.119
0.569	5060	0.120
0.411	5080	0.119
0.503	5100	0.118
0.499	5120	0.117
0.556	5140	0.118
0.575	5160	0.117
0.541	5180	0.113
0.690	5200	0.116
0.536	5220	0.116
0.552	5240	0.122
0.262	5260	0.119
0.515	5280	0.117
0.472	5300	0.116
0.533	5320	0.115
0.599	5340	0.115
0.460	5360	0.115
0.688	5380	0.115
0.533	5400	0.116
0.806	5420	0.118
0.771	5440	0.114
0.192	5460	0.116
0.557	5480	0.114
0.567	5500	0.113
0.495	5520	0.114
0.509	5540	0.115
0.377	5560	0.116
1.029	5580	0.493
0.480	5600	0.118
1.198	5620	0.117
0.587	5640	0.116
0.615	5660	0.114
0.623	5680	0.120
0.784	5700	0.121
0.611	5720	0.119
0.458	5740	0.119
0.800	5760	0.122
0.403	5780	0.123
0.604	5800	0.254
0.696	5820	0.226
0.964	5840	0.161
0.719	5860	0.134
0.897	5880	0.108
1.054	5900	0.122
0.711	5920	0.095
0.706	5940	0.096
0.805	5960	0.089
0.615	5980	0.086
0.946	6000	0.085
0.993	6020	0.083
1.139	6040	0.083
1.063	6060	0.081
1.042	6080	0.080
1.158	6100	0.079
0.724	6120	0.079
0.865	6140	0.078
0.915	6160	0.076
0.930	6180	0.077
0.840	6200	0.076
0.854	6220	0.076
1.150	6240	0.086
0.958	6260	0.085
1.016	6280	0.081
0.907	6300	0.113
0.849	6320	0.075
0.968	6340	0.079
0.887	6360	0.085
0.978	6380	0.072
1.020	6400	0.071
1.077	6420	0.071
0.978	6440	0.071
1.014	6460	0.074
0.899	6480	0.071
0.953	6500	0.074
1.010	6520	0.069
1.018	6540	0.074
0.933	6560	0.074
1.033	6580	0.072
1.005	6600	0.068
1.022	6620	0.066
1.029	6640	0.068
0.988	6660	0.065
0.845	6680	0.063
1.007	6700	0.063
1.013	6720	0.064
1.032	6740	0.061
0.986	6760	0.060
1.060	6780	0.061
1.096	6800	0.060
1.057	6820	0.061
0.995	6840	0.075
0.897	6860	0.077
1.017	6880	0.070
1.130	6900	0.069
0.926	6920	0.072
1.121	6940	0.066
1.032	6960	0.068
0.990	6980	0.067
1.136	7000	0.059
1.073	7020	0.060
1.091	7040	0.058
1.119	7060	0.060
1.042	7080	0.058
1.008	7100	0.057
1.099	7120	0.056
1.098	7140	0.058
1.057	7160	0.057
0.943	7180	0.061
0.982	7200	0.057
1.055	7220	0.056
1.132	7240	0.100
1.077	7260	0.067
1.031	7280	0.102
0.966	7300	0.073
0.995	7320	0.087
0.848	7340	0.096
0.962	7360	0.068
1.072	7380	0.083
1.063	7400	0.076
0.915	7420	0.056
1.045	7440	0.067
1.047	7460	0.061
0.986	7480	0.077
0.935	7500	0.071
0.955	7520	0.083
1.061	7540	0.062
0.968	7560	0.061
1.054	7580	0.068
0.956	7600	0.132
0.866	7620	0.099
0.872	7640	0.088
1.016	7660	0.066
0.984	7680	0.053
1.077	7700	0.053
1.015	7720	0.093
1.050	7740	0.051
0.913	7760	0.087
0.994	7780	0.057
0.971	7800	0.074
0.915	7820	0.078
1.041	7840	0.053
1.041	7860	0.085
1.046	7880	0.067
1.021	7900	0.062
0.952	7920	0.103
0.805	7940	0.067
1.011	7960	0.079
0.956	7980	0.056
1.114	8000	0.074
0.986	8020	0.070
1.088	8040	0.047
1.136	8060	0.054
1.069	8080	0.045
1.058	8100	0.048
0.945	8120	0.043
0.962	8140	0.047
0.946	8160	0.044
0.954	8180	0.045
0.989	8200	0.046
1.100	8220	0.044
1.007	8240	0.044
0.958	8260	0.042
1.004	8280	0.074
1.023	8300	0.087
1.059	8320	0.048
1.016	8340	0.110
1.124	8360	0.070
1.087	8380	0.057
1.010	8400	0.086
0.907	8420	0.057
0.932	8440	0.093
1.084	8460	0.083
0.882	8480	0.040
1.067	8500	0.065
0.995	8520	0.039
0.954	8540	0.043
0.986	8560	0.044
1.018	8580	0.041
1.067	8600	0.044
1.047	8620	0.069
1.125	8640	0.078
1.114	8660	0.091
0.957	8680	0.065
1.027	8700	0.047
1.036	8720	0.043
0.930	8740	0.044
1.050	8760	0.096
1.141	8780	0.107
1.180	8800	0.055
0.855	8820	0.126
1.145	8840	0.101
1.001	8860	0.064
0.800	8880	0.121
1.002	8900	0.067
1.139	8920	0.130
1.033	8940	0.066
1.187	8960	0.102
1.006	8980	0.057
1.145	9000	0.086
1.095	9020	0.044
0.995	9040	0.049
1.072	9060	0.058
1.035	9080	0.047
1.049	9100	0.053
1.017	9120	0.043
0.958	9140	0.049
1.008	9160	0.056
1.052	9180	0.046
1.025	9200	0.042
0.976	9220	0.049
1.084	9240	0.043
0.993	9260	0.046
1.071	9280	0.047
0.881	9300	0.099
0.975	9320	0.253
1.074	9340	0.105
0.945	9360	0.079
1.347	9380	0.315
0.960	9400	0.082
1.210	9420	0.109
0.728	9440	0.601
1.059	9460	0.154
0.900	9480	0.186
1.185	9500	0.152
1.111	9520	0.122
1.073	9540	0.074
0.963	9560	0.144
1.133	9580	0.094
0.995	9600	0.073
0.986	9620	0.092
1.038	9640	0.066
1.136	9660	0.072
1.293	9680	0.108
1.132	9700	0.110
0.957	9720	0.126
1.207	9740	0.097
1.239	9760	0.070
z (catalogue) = 0.507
